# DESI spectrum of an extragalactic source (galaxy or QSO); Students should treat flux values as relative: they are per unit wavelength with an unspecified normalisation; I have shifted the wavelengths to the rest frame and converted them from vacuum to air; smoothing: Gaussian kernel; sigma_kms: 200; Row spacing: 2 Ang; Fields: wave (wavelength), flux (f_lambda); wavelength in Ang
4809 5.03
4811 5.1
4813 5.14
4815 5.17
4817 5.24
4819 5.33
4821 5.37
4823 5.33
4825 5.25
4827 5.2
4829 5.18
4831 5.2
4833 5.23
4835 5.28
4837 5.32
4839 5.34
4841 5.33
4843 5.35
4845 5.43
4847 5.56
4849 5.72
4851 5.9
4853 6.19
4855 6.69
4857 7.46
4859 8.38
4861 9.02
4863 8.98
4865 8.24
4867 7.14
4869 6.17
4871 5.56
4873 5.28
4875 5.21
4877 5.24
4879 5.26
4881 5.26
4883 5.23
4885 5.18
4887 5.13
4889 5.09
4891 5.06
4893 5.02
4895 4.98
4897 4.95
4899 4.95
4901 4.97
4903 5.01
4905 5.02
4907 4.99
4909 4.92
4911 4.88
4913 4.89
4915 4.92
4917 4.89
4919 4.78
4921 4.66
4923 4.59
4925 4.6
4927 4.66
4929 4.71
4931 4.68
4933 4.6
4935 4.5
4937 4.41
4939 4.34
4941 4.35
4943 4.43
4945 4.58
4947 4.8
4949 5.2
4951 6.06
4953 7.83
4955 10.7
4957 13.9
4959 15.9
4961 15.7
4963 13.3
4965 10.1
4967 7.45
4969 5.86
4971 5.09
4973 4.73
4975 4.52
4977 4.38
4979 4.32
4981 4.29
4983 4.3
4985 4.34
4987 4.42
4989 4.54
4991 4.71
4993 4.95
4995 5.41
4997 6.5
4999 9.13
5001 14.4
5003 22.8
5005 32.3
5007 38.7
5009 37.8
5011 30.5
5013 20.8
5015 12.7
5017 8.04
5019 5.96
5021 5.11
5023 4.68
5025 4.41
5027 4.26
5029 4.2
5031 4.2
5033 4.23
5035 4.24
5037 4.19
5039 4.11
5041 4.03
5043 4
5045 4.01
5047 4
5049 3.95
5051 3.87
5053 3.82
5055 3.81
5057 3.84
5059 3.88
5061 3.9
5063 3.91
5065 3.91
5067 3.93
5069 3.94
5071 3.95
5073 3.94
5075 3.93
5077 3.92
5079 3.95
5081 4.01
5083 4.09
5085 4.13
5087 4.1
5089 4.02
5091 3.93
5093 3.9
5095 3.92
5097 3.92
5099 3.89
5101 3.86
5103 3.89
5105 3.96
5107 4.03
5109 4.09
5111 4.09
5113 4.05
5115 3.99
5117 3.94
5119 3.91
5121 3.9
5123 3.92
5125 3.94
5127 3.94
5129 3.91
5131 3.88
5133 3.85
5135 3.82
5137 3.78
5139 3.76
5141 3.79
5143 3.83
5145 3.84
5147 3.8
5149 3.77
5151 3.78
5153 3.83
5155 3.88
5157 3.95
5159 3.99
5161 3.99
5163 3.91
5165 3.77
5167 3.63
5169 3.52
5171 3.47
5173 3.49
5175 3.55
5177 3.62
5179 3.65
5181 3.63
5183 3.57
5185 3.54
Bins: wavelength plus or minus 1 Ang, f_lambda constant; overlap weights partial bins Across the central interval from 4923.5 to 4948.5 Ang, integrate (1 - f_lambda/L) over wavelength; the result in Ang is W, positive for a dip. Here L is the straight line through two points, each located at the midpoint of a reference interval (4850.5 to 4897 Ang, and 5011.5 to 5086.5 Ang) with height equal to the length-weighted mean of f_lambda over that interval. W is 5.2 Ang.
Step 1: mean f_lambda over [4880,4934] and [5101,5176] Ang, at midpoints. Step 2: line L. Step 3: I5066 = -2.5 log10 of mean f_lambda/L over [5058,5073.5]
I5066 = 0.07 mag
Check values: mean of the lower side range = 4.91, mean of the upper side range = 3.85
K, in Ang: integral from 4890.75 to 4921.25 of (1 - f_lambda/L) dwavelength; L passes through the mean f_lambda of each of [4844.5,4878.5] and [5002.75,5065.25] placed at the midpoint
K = 9.93 Ang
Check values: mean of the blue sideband 6.6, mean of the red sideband 9.41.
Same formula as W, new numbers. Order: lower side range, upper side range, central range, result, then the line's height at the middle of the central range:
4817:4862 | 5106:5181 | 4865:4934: 4.3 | 5.45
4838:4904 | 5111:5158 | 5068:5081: 1.2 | 4.33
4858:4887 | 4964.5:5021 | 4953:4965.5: -3.6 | 10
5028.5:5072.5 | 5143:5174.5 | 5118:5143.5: -0.2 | 3.83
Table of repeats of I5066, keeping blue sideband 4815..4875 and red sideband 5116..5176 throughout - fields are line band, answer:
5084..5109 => 0.06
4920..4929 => 0.17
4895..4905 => 0.13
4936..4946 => 0.20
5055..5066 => 0.15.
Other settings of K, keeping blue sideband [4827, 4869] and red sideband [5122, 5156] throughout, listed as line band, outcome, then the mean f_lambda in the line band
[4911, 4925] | 2.3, 4.78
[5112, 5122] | 0.2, 3.96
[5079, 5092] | 0.8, 4.04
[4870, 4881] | 1.4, 5.31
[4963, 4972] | -4.2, 7.81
